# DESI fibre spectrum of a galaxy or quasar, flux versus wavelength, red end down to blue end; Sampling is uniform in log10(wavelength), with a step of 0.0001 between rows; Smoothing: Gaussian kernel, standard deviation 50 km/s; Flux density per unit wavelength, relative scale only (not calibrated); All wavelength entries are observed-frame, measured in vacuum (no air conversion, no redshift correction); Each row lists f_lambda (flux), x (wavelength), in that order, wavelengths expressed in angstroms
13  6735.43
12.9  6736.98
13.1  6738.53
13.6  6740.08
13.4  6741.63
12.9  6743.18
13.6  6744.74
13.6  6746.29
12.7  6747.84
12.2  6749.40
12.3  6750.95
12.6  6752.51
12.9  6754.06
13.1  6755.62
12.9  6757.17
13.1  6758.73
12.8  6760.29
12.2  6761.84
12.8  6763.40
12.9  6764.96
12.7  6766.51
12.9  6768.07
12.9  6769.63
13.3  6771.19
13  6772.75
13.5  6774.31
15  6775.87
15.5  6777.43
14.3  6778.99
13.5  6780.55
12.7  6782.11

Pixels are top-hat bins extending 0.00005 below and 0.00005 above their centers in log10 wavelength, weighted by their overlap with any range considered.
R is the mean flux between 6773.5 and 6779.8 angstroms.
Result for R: 14.6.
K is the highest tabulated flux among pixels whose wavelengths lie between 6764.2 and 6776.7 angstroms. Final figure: 15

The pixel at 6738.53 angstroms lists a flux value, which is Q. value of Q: 13.1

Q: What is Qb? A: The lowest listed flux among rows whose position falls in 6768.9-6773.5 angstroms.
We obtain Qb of 12.9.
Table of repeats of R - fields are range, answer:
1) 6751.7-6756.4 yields 12.9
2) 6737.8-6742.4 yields 13.4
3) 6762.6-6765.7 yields 12.8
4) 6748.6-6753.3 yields 12.4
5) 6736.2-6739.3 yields 13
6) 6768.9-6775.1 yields 13.2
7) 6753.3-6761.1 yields 13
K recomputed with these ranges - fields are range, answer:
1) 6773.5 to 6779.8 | 15.5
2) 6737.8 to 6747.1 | 13.6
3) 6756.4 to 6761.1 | 13.1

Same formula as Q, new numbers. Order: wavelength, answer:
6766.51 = 12.7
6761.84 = 12.2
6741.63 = 13.4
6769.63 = 12.9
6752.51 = 12.6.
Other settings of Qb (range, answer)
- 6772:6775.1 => 13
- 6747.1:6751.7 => 12.2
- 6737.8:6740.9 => 13.1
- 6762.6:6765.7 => 12.8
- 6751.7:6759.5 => 12.6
